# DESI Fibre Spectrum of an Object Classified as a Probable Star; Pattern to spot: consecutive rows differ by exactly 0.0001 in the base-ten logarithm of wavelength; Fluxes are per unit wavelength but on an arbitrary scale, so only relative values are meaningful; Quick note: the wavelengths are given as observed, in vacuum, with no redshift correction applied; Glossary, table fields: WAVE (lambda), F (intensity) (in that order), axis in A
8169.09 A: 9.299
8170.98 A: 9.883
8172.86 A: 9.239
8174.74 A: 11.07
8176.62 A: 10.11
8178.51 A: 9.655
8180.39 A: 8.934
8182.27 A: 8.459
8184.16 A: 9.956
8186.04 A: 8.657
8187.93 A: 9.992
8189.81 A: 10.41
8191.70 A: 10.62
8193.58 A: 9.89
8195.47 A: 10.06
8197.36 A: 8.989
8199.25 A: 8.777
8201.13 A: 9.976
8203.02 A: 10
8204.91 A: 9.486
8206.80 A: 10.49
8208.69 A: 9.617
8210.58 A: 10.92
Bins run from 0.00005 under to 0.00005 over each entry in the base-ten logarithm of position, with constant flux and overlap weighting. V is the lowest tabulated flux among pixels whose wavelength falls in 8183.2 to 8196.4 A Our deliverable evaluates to 8.657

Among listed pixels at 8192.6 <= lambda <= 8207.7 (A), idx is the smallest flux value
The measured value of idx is 8.777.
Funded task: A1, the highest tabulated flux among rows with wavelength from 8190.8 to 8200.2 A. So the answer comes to 10.62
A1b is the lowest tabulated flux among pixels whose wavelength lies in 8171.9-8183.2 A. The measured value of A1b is 8.459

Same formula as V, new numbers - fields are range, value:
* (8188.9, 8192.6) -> 10.41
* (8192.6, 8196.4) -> 9.89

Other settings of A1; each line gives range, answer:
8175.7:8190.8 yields 10.41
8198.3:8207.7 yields 10.49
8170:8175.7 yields 11.07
